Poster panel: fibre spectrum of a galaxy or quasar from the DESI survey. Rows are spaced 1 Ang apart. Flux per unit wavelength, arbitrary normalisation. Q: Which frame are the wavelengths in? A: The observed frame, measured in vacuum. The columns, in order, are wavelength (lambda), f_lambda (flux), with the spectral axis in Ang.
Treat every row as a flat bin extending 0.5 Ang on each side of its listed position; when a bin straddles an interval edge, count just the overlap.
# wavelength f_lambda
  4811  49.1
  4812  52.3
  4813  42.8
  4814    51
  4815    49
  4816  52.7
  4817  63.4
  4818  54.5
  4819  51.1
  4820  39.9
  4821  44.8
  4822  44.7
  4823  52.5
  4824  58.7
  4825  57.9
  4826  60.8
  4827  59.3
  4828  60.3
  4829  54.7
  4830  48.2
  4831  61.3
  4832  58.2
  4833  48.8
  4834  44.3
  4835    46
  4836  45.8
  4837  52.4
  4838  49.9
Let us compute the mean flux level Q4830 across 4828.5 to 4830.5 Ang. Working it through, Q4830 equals 51.5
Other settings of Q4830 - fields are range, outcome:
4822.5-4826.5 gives 57.5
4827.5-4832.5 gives 56.5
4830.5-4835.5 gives 51.7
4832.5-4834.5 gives 46.5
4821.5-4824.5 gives 52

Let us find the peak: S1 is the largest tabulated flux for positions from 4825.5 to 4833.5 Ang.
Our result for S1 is 61.3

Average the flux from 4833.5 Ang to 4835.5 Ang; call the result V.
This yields 45.1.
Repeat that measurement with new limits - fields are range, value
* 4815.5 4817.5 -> 58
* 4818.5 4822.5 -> 45.1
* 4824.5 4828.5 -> 59.6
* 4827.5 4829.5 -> 57.5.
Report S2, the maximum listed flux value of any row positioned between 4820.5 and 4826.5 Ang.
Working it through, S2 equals 60.8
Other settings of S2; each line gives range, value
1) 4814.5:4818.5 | 63.4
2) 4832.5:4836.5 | 48.8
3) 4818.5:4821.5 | 51.1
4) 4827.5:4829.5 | 60.3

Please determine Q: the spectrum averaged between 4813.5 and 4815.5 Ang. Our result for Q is 50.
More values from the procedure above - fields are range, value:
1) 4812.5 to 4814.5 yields 46.9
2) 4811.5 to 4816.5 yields 49.6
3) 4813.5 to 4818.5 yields 54.1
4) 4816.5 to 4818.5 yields 59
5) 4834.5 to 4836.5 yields 45.9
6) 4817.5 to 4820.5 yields 48.5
